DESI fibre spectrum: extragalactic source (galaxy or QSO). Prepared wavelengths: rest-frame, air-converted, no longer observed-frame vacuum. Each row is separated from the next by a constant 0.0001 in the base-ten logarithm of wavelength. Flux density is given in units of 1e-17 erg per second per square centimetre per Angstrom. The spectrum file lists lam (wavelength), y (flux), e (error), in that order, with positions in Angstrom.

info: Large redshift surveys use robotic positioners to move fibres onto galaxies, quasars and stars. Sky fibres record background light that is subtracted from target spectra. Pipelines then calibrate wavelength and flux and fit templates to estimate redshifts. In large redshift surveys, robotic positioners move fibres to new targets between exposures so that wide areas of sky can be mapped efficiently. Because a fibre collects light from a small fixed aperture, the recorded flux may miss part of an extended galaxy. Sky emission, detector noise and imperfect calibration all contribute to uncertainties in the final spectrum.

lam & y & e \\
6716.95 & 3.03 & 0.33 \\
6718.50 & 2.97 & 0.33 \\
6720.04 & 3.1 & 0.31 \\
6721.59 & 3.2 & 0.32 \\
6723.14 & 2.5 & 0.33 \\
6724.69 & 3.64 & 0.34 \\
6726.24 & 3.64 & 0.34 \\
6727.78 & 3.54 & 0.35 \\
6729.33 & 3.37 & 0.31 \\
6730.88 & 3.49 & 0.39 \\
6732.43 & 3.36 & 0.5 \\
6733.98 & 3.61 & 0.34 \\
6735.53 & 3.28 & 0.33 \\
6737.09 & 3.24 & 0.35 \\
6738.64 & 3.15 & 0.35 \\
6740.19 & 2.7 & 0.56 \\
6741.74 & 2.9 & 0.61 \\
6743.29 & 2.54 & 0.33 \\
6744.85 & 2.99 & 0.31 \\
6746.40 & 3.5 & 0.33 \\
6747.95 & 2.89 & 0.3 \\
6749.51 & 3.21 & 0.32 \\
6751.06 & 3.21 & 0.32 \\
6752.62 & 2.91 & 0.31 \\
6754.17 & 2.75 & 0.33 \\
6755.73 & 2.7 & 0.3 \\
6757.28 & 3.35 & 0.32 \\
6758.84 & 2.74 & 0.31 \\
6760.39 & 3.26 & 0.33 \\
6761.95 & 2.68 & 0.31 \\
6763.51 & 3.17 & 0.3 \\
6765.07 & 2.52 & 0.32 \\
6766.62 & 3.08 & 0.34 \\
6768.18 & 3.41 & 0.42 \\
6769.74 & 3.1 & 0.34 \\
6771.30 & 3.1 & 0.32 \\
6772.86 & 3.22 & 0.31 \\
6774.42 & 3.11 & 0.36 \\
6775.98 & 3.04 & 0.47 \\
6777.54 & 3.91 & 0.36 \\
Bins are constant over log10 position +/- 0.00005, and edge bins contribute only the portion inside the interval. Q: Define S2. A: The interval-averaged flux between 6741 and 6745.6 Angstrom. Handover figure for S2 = 2.81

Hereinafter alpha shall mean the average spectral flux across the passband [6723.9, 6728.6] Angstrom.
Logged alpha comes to 3.61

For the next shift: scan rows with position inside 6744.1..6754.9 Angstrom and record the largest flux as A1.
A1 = 3.5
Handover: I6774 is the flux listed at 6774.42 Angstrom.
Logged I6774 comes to 3.11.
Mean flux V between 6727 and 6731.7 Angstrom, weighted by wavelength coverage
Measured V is 3.47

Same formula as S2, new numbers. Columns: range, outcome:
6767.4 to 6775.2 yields 3.19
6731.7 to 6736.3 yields 3.42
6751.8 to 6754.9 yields 2.84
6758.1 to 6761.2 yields 3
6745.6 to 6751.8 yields 3.2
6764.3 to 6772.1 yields 3.04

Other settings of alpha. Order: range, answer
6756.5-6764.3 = 3.04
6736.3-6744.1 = 2.9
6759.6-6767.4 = 2.94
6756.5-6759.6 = 3.05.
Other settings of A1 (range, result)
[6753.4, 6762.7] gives 3.35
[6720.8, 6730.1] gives 3.64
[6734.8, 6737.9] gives 3.28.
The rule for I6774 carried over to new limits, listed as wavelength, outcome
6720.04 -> 3.1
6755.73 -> 2.7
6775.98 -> 3.04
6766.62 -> 3.08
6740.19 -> 2.7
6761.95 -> 2.68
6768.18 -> 3.41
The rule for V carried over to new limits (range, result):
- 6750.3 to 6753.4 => 3.06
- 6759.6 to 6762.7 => 2.97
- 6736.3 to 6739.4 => 3.19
